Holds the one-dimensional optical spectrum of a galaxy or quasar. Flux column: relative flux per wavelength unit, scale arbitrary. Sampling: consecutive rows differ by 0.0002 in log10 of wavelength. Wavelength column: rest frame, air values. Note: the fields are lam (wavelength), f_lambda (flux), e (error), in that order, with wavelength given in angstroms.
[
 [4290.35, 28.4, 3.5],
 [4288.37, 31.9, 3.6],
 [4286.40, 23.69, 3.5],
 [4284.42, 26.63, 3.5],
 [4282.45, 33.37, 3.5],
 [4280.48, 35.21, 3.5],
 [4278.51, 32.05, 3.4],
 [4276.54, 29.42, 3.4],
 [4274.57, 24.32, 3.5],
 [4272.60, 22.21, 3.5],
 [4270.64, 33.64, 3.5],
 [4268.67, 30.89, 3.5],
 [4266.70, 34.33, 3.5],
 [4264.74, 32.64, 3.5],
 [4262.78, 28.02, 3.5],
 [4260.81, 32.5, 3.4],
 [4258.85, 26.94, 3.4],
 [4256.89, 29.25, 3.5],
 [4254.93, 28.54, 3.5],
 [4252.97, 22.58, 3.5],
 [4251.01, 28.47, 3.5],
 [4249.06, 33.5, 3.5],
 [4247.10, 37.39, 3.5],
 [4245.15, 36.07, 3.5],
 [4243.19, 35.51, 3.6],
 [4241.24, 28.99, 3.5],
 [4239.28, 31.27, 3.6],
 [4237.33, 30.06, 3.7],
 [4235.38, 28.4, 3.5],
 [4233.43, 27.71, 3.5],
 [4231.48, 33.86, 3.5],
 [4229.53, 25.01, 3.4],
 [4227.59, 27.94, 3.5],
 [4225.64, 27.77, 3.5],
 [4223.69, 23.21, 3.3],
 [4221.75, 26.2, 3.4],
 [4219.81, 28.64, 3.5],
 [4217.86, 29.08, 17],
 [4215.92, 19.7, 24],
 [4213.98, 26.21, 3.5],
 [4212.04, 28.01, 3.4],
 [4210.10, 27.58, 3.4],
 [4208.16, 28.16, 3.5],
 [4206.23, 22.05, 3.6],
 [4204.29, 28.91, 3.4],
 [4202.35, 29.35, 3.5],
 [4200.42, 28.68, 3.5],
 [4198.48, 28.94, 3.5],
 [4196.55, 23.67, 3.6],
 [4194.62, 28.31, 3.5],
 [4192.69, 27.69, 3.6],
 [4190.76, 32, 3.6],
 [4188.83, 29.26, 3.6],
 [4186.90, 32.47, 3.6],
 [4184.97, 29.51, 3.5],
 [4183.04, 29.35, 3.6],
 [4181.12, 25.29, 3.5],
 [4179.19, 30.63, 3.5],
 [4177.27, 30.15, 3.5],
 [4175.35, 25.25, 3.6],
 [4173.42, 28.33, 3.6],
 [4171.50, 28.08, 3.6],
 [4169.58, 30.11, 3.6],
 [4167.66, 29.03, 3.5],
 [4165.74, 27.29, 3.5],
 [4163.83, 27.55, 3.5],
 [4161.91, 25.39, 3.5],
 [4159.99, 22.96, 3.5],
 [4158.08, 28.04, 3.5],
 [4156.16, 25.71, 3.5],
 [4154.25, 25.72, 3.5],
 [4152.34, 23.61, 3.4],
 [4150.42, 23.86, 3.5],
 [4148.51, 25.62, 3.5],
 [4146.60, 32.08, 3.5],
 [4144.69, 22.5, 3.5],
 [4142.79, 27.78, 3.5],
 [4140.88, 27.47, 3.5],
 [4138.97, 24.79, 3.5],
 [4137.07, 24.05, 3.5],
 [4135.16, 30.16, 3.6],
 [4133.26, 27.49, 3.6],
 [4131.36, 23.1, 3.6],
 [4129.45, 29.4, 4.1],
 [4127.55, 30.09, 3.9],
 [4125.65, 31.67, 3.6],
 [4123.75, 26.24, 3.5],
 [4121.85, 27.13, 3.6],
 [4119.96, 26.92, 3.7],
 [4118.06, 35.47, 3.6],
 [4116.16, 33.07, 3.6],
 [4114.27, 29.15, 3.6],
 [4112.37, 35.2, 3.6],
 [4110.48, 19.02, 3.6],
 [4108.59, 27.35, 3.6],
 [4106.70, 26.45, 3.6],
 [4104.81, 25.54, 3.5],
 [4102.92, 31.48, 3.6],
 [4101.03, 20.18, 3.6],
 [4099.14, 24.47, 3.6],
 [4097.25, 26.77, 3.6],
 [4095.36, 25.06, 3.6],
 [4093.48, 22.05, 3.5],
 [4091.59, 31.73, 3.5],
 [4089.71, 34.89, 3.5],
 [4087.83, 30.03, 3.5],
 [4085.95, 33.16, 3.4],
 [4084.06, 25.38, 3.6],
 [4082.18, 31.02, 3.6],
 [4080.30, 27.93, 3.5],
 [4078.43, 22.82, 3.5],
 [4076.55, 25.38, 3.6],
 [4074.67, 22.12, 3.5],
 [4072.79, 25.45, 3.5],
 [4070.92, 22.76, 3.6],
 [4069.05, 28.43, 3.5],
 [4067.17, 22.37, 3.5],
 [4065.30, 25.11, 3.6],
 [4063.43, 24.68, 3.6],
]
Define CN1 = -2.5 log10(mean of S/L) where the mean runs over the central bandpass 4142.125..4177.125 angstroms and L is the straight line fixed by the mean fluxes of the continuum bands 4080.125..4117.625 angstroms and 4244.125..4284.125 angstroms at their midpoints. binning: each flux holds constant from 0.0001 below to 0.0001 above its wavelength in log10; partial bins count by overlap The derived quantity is 0.09 mag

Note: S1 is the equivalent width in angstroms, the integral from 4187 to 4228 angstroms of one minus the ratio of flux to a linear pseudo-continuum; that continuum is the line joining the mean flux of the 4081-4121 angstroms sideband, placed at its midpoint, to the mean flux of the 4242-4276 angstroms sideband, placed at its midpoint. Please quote 3.29 angstroms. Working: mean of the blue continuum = 28.3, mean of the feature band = 27.3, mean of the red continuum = 30.4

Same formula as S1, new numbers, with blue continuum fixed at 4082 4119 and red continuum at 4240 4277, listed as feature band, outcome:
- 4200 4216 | 1.53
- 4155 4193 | 1.34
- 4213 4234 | 2.12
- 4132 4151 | 1.48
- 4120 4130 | -0.03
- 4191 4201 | 0.60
